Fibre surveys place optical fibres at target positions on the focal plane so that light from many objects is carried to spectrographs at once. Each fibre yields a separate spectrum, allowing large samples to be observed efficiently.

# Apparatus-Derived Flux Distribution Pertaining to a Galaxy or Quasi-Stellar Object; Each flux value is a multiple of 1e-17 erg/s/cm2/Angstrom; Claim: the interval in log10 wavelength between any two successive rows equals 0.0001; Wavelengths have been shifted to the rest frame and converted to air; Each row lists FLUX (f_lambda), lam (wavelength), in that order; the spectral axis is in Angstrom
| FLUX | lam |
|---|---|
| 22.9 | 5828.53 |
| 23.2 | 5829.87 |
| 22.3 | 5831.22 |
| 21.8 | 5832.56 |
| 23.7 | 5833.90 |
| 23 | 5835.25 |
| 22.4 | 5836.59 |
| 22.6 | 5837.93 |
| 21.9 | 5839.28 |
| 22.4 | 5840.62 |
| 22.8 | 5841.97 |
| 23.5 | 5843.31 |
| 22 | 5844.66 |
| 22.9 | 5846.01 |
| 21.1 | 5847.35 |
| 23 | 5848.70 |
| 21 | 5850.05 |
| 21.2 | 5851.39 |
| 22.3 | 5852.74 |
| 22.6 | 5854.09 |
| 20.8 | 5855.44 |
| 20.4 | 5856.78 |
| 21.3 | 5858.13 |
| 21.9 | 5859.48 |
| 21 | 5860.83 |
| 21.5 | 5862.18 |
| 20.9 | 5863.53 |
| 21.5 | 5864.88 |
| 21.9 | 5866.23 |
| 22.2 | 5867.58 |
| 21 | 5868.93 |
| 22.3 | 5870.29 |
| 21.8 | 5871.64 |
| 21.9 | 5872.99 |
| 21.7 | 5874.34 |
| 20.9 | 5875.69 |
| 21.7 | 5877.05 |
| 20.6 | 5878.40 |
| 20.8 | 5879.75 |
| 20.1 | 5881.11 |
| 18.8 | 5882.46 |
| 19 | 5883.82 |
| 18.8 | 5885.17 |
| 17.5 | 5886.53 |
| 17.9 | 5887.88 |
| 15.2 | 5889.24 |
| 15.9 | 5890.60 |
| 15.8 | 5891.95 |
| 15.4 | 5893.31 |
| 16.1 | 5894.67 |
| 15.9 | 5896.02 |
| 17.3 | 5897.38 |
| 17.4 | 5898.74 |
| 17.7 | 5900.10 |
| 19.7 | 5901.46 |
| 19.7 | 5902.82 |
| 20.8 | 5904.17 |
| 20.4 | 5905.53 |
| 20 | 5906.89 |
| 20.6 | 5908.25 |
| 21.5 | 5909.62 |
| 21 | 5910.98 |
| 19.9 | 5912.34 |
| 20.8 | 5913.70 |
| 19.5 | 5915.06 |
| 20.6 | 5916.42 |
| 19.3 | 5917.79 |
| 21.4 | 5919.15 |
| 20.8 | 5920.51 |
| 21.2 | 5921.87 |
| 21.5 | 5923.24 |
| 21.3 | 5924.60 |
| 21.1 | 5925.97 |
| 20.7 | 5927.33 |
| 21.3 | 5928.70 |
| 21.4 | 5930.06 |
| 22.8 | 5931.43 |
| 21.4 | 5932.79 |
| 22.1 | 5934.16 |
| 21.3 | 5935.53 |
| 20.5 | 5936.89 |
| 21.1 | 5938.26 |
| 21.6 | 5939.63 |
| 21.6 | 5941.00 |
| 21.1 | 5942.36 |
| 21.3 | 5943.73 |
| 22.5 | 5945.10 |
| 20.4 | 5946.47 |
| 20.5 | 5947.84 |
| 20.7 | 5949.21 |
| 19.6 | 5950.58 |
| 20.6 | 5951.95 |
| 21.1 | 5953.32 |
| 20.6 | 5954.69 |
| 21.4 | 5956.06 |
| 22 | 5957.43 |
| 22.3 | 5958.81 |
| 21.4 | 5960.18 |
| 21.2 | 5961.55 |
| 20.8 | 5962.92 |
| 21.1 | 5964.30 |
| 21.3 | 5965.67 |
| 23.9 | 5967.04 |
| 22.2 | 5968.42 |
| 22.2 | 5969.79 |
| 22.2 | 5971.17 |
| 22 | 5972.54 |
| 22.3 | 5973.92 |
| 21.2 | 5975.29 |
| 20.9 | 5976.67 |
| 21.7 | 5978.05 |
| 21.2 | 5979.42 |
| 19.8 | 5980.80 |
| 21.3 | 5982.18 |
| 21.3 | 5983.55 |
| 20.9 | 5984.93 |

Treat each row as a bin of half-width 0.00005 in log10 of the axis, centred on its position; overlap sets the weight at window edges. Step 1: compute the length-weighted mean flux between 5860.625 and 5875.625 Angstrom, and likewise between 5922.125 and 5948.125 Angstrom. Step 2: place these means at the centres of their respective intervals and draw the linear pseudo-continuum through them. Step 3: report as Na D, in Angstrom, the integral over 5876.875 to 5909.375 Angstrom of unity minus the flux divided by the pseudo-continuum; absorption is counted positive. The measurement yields 4.6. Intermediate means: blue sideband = 21.6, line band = 18.5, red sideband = 21.3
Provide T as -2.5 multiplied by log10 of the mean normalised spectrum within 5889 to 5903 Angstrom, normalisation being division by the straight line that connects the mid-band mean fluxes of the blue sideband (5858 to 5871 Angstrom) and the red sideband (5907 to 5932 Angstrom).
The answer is 0.25 mag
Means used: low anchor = 21.6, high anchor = 20.9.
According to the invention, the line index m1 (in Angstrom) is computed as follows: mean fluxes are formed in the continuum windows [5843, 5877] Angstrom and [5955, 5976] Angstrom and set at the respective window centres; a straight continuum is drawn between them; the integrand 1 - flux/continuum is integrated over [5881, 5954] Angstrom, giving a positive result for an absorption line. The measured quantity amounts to 6.3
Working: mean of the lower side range 21.7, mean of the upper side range 21.8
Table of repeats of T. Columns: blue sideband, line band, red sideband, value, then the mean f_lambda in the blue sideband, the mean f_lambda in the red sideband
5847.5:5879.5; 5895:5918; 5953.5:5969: 0.11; 21.5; 21.6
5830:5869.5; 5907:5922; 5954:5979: 0.07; 22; 21.7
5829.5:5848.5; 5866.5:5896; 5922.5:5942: 0.15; 22.5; 21.4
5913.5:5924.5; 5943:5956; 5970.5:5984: 0.01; 20.7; 21.4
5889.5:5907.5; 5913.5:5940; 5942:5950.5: -0.08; 17.8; 21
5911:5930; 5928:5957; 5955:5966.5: 0.00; 20.8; 21.4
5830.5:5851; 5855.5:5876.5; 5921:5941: 0.03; 22.4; 21.4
